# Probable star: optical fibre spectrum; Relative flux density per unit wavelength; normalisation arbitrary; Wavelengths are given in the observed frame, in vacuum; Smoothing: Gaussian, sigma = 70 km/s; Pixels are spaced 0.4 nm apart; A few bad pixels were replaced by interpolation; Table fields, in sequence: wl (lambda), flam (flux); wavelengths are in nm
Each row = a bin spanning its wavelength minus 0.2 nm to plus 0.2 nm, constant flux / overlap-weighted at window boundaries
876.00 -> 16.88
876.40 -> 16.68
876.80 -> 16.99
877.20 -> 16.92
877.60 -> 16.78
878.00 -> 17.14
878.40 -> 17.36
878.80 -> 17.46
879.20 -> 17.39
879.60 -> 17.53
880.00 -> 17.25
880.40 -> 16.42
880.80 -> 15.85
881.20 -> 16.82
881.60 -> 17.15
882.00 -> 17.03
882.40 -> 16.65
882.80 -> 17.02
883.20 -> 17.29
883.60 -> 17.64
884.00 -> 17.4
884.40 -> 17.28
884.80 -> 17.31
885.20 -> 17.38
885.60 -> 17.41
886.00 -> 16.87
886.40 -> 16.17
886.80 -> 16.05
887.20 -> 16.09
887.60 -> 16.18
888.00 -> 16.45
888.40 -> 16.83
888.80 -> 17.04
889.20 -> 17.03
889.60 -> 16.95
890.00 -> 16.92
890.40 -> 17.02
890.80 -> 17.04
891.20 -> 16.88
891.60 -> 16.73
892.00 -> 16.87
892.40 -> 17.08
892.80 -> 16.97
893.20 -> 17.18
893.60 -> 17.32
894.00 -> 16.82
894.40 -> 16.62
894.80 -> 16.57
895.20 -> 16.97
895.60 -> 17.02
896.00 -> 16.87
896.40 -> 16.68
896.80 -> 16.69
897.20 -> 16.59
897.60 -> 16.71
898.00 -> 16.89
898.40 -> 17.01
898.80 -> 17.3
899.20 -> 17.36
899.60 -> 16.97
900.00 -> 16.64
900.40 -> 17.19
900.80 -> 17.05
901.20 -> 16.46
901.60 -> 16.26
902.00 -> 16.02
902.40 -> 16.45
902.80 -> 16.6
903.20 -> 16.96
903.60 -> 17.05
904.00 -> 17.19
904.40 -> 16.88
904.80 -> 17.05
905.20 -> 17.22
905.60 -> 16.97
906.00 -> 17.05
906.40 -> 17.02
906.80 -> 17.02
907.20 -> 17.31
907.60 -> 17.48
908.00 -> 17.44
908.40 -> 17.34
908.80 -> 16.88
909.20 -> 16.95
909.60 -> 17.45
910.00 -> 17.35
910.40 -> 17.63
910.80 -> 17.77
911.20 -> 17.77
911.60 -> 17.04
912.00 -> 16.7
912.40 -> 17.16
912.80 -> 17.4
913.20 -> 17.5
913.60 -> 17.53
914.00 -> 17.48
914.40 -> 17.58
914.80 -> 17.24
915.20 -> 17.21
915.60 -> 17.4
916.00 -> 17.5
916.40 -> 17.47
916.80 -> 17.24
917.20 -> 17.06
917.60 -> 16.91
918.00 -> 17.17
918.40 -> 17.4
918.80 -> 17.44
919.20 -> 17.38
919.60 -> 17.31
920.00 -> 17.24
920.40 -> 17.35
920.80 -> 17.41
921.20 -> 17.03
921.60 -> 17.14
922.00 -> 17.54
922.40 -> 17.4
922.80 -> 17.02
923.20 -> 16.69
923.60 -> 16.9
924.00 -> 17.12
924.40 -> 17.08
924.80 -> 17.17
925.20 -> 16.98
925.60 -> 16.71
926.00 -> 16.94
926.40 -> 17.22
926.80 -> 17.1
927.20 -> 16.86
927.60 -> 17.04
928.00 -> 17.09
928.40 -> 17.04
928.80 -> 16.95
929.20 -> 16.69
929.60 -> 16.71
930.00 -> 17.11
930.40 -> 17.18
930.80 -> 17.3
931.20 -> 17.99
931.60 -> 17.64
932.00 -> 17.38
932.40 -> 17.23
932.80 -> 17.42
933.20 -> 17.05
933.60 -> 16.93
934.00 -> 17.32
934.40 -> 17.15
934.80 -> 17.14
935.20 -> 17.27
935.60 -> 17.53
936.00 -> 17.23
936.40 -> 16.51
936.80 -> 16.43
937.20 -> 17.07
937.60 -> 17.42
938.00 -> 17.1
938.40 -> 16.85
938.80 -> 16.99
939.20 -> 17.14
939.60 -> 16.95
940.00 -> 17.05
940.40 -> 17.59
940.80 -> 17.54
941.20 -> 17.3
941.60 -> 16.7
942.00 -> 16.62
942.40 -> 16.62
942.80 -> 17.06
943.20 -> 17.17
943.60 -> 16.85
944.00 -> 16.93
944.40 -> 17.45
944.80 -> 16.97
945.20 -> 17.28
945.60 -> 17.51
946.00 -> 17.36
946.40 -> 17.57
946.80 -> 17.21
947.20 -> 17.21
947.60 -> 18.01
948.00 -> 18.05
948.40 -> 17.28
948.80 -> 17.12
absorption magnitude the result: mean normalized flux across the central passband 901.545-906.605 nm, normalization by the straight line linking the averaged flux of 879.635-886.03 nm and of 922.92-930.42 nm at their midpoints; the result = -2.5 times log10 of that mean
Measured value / 0.012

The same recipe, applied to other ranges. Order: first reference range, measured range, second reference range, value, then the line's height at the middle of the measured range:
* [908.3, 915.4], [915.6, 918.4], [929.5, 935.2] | 0.00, 17.3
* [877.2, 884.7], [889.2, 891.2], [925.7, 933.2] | 0.01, 17.1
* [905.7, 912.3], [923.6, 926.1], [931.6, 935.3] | 0.02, 17.2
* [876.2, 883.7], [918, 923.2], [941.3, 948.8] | -0.01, 17.1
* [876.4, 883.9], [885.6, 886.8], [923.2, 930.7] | 0.03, 17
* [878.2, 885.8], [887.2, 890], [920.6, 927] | 0.03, 17.1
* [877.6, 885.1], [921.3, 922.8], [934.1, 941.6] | -0.01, 17.1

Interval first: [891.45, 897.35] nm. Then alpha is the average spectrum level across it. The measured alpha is 16.9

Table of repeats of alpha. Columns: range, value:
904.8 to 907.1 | 17.1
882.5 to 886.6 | 17.2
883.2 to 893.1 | 16.9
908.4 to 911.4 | 17.4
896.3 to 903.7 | 16.8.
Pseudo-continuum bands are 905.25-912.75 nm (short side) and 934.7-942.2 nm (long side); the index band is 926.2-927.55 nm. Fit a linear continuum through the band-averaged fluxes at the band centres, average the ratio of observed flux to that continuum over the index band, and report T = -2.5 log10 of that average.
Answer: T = 0.005 mag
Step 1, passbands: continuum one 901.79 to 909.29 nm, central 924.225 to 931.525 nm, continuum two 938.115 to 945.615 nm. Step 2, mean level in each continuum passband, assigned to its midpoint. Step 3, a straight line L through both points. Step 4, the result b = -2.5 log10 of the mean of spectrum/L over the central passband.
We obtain 0.00 mag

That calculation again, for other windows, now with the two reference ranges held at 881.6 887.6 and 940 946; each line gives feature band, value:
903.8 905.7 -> 0.00 mag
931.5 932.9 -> -0.02 mag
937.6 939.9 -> 0.00 mag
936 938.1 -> 0.01 mag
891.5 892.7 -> 0.00 mag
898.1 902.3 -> 0.01 mag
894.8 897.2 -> 0.01 mag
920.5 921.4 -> -0.01 mag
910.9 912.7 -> -0.01 mag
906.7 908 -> -0.02 mag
